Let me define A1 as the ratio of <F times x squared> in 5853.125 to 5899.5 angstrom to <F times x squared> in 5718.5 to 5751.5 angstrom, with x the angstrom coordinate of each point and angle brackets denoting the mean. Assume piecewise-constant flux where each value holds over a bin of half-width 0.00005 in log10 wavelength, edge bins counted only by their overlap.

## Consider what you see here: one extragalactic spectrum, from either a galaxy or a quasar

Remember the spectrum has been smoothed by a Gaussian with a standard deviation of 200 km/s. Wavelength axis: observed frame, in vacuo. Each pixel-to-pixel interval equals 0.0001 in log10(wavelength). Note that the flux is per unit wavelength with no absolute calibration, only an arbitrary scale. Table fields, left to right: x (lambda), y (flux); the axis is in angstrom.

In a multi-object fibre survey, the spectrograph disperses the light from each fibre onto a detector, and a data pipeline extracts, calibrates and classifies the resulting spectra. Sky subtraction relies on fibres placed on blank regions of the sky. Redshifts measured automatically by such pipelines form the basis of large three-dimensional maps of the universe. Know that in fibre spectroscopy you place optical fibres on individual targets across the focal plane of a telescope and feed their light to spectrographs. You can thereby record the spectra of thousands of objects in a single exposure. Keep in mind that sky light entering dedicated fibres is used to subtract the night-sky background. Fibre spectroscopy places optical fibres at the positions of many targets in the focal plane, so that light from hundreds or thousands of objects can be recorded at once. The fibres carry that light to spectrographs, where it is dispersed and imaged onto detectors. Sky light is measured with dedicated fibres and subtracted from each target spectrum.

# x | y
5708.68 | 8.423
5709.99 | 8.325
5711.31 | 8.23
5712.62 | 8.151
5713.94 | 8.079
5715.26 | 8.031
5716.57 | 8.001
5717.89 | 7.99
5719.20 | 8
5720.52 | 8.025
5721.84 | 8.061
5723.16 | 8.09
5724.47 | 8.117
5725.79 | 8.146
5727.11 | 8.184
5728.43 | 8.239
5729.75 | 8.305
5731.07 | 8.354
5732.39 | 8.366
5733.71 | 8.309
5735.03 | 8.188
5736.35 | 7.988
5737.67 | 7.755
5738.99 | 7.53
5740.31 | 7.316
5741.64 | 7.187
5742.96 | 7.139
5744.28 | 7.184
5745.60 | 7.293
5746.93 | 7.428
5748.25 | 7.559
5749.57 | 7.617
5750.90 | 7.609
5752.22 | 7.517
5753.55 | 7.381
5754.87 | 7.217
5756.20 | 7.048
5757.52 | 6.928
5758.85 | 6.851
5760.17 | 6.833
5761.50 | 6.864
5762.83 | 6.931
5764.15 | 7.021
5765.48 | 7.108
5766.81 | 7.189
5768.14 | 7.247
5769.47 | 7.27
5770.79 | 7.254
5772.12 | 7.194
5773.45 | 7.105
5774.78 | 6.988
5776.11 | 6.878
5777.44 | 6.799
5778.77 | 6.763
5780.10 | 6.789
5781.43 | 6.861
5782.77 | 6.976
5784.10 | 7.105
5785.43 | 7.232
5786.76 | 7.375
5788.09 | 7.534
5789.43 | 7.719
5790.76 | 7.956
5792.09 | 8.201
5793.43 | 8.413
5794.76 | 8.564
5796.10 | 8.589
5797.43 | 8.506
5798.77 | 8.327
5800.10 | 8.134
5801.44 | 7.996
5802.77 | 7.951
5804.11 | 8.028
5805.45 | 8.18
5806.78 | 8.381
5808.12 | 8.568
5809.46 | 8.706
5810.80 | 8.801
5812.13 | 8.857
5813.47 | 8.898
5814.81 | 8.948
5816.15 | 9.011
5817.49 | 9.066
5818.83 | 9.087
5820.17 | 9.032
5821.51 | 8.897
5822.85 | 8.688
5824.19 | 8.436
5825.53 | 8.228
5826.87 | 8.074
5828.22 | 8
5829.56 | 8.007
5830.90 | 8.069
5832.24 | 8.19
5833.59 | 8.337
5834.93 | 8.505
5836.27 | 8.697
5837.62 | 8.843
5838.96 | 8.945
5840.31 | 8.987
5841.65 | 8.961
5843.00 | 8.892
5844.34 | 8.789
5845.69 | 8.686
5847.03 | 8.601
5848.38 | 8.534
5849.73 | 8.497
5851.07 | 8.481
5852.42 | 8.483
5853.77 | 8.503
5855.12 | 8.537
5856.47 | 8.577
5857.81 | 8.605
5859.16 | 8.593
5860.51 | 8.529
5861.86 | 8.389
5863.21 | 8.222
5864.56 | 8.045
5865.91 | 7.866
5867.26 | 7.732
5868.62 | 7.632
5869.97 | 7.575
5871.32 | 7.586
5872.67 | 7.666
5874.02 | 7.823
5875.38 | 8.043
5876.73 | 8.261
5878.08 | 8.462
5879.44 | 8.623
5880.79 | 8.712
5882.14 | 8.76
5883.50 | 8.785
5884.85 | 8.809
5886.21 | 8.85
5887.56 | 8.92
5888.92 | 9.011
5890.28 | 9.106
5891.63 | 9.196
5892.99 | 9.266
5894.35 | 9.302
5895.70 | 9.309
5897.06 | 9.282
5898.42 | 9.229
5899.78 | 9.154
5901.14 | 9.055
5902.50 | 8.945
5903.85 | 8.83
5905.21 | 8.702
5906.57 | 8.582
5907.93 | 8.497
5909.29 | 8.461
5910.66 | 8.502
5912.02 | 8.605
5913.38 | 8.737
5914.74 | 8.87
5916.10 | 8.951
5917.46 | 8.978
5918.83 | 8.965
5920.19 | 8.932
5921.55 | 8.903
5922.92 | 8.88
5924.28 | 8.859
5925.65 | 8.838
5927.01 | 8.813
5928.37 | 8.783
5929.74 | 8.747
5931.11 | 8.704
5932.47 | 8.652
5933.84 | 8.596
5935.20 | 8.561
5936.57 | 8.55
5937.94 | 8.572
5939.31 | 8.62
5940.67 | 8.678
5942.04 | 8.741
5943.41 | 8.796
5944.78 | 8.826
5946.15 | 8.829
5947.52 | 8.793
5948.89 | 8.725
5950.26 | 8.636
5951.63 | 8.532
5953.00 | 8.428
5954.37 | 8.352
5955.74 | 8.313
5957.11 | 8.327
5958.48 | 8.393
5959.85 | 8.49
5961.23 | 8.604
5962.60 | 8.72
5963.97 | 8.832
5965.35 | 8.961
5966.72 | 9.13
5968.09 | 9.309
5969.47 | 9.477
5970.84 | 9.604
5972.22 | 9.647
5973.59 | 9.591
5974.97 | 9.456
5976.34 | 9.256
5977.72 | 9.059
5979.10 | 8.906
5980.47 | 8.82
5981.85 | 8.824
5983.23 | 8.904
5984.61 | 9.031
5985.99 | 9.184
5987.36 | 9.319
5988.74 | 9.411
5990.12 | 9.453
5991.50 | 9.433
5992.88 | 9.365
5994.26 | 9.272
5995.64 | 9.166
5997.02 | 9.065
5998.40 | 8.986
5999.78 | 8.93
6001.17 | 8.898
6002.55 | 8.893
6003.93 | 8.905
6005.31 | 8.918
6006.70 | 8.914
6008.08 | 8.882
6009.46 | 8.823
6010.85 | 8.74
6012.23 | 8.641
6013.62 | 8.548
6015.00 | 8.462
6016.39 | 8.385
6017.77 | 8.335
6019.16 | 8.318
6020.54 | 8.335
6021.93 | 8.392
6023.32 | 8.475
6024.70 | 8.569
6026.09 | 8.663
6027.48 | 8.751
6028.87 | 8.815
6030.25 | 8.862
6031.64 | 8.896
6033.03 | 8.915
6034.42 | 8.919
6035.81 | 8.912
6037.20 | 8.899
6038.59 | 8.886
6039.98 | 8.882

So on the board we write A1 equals 1.14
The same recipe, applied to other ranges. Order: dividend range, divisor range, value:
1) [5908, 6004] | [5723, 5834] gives 1.21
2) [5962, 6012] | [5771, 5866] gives 1.17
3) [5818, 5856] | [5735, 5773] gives 1.21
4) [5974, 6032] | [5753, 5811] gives 1.27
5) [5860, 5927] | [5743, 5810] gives 1.20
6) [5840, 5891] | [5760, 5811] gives 1.14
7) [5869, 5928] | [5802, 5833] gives 1.05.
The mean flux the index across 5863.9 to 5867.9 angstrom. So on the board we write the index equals 7.88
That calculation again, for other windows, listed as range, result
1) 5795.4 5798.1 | 8.54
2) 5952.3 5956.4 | 8.37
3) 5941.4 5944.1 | 8.76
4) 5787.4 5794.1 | 7.96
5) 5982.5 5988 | 9.11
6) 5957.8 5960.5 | 8.45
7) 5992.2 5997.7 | 9.22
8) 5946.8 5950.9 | 8.72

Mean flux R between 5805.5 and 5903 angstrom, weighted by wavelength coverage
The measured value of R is 8.6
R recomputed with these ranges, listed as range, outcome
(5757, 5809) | 7.51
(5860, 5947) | 8.65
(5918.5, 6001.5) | 8.91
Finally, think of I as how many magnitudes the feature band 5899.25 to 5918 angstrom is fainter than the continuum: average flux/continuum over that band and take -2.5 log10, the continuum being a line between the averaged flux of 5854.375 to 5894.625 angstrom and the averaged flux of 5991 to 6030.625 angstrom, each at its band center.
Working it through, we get -0.031 mag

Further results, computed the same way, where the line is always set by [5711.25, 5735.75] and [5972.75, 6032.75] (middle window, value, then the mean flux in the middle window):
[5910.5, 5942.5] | -0.007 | 8.76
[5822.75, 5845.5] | -0.007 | 8.51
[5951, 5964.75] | 0.035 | 8.5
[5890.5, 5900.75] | -0.076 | 9.24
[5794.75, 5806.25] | 0.016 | 8.24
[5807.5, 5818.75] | -0.060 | 8.87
